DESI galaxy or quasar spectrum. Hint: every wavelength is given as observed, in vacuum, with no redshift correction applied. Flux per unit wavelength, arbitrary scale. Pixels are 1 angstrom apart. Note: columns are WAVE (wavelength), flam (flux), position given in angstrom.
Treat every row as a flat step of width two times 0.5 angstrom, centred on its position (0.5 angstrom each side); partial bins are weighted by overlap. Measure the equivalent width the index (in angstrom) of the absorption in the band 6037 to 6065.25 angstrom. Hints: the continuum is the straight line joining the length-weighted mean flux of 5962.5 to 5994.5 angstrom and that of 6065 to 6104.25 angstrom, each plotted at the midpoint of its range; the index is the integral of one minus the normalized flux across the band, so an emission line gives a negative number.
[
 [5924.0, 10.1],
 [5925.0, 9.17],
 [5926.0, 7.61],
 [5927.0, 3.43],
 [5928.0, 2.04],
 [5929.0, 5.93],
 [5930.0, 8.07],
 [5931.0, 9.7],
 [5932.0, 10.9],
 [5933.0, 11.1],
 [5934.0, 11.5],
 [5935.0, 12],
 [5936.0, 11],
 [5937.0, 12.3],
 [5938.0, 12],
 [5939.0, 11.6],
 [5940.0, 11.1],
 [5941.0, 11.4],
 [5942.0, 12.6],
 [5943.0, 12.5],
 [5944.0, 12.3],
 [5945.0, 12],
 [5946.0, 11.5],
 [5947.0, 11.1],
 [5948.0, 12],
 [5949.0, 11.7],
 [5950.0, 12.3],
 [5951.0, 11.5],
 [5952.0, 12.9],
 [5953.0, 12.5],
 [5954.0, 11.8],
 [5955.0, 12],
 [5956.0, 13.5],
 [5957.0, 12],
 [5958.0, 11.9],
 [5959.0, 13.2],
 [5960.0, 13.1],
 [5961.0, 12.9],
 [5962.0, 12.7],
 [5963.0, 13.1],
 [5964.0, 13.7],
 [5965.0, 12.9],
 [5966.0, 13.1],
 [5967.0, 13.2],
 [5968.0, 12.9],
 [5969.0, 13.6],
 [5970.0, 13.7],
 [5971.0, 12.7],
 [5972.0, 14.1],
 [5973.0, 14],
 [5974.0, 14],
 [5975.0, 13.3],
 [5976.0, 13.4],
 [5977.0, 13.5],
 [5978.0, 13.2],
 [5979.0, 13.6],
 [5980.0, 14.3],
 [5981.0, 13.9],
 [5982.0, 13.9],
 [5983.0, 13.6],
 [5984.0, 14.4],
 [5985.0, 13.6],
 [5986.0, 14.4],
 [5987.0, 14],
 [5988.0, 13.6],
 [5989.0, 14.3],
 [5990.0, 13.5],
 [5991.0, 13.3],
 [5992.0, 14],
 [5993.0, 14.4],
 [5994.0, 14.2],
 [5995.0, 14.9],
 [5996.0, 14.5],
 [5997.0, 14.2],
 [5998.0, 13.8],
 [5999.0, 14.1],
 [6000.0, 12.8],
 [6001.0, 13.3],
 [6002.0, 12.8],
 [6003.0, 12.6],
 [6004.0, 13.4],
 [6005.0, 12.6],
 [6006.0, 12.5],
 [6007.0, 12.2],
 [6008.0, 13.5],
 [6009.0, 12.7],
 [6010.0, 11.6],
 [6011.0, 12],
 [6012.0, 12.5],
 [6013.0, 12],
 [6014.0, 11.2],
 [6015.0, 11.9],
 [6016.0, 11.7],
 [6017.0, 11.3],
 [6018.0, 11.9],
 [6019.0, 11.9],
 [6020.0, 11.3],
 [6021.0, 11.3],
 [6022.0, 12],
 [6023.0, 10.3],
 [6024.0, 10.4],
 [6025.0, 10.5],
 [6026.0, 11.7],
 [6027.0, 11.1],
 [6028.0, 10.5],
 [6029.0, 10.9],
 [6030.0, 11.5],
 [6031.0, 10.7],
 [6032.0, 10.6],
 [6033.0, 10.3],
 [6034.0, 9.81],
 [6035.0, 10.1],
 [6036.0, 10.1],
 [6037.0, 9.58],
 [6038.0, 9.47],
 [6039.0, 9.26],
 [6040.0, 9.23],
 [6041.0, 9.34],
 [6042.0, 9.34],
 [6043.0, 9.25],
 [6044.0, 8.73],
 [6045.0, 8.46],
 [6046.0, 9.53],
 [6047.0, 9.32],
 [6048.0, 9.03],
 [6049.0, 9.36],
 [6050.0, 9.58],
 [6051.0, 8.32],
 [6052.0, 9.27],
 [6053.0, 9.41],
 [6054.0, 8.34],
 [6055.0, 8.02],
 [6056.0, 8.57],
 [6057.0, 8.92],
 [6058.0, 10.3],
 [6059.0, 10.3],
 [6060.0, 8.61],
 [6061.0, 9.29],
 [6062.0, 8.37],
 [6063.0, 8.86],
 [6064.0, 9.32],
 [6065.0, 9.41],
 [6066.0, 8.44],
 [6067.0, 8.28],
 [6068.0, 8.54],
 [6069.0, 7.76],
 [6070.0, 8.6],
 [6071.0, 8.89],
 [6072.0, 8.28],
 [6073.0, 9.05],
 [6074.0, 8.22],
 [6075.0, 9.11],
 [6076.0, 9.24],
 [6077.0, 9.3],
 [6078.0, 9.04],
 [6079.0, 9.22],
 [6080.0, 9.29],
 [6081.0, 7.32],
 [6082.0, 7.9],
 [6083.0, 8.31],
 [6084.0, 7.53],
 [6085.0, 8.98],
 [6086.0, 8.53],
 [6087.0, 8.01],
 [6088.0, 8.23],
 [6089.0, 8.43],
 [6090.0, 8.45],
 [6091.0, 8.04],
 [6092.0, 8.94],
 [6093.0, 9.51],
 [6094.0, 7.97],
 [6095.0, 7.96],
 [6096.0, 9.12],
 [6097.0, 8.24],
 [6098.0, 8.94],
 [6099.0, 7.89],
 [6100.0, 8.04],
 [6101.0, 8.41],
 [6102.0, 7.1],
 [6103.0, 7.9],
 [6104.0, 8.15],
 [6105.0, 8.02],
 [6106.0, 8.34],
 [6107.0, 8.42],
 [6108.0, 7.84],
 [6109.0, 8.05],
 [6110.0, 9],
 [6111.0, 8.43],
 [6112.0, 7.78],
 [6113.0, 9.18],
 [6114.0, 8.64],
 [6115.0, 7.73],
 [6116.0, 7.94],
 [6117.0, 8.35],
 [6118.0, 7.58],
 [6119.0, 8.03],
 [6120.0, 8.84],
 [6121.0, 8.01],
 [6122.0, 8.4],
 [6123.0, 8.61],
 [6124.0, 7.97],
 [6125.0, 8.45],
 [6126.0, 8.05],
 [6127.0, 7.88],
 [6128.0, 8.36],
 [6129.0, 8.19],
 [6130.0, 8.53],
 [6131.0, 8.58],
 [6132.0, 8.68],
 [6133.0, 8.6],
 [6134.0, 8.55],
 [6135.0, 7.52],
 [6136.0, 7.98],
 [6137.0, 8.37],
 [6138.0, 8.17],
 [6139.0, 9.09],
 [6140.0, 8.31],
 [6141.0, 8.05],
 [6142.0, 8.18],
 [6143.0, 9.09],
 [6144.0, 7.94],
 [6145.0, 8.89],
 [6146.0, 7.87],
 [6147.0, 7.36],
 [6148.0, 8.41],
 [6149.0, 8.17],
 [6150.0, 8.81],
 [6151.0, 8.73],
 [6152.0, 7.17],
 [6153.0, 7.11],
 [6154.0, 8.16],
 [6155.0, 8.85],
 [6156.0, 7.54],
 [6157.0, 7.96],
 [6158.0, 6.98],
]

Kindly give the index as 2.7 angstrom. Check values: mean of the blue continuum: 13.7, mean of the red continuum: 8.45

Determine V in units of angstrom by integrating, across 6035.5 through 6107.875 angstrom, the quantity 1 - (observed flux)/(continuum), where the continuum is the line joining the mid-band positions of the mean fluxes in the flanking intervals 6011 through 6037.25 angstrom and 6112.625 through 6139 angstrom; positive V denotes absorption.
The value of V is 7.66 angstrom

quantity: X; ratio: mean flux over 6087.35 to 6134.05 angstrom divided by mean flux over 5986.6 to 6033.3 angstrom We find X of 0.67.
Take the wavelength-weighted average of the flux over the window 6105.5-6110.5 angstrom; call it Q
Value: 8.33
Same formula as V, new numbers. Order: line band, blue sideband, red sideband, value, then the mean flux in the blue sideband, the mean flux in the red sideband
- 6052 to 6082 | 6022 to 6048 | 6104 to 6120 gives 1.5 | 10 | 8.24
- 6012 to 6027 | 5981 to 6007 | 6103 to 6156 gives 1.5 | 13.7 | 8.25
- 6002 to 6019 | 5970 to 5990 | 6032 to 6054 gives -0.9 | 13.8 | 9.38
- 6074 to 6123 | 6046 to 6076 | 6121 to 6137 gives 1.1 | 8.91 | 8.28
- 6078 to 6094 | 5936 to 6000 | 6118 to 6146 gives 2.0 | 13.1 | 8.32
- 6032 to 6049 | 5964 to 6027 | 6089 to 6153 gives 2.8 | 13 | 8.27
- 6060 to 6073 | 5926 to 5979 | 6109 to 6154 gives 1.2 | 11.8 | 8.26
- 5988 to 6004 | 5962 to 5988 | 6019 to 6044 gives -1.8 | 13.6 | 10.4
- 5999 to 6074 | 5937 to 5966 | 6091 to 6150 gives 0.1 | 12.3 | 8.29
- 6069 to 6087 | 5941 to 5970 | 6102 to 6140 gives 1.5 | 12.5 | 8.26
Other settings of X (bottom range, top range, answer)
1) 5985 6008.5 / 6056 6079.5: 0.66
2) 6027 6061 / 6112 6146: 0.87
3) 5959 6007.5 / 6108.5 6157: 0.61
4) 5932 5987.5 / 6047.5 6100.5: 0.68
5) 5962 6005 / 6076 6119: 0.61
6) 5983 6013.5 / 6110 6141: 0.62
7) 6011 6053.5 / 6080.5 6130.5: 0.80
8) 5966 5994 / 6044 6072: 0.65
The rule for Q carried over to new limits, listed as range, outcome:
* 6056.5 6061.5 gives 9.48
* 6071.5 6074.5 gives 8.52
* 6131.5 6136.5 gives 8.27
